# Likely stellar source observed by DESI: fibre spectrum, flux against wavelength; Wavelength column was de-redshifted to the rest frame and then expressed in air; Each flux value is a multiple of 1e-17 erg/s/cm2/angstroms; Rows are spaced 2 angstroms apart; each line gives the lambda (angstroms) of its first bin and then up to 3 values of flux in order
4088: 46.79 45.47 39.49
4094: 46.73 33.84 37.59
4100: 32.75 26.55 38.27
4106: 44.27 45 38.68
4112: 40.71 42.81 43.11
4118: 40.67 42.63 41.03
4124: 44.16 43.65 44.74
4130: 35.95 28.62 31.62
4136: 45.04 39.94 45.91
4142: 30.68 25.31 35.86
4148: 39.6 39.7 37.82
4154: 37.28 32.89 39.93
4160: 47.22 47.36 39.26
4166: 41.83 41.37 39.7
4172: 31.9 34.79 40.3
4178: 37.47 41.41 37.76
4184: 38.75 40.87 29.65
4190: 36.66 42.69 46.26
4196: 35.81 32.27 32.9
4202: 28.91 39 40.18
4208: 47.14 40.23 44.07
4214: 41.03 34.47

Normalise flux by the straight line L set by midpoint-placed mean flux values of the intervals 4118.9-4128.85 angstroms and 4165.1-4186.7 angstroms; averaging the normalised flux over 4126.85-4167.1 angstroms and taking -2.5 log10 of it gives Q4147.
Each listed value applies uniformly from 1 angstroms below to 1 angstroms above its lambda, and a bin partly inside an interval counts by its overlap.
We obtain 0.08 mag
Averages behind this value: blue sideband 43.2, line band 38.4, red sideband 38.7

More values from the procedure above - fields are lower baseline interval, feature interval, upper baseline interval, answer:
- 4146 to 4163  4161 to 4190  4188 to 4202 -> -0.013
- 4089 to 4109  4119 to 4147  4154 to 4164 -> 0.054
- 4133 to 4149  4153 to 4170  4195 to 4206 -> -0.139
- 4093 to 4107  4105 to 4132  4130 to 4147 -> -0.148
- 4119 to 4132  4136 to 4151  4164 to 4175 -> 0.071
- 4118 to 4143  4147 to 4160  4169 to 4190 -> -0.004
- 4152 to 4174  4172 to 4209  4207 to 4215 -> 0.104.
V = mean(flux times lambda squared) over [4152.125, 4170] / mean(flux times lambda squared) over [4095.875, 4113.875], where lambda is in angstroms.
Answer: 1.1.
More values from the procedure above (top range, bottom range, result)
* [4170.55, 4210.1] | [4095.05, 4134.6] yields 1.01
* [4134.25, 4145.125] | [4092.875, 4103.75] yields 1.06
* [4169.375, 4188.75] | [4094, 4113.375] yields 1.02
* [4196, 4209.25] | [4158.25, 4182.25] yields 0.93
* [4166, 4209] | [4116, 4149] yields 1.01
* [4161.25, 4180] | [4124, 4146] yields 1.07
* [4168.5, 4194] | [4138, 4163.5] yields 1.01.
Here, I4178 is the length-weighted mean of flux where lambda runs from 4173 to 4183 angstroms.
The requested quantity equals 38.3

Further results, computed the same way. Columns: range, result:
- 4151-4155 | 37.5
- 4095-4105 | 33.8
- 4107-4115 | 41.8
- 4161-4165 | 43.3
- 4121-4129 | 43.4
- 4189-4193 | 39.7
